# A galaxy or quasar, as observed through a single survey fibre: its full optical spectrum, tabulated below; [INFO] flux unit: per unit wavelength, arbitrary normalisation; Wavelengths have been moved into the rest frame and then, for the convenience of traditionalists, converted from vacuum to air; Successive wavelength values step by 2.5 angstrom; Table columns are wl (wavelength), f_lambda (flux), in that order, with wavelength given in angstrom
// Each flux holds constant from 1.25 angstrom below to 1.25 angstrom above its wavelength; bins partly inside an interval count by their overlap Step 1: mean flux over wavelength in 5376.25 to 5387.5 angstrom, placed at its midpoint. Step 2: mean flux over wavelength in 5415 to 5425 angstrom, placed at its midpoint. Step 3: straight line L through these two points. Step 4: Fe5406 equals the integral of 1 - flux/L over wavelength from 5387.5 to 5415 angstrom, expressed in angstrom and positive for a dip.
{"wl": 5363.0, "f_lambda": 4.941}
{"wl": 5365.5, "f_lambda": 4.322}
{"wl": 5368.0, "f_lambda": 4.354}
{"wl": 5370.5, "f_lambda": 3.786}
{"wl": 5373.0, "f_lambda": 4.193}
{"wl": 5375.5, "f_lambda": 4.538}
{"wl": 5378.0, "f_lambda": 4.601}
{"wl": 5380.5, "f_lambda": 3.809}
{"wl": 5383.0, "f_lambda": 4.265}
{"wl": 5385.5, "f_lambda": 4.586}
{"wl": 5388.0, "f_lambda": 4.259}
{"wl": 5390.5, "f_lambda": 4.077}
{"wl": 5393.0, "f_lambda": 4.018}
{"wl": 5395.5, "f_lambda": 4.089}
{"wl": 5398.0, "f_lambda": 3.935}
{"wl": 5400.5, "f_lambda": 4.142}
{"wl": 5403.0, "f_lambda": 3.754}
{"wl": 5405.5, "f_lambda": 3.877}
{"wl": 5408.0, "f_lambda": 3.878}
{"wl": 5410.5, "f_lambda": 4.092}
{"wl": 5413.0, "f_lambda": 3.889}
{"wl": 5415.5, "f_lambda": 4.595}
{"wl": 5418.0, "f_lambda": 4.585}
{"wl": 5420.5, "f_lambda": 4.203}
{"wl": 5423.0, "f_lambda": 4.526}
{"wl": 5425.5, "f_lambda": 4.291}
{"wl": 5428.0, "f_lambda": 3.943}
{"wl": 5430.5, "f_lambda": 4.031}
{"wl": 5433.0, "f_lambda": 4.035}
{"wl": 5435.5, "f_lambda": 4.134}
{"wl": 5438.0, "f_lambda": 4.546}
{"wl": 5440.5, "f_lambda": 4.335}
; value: 2.4 angstrom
